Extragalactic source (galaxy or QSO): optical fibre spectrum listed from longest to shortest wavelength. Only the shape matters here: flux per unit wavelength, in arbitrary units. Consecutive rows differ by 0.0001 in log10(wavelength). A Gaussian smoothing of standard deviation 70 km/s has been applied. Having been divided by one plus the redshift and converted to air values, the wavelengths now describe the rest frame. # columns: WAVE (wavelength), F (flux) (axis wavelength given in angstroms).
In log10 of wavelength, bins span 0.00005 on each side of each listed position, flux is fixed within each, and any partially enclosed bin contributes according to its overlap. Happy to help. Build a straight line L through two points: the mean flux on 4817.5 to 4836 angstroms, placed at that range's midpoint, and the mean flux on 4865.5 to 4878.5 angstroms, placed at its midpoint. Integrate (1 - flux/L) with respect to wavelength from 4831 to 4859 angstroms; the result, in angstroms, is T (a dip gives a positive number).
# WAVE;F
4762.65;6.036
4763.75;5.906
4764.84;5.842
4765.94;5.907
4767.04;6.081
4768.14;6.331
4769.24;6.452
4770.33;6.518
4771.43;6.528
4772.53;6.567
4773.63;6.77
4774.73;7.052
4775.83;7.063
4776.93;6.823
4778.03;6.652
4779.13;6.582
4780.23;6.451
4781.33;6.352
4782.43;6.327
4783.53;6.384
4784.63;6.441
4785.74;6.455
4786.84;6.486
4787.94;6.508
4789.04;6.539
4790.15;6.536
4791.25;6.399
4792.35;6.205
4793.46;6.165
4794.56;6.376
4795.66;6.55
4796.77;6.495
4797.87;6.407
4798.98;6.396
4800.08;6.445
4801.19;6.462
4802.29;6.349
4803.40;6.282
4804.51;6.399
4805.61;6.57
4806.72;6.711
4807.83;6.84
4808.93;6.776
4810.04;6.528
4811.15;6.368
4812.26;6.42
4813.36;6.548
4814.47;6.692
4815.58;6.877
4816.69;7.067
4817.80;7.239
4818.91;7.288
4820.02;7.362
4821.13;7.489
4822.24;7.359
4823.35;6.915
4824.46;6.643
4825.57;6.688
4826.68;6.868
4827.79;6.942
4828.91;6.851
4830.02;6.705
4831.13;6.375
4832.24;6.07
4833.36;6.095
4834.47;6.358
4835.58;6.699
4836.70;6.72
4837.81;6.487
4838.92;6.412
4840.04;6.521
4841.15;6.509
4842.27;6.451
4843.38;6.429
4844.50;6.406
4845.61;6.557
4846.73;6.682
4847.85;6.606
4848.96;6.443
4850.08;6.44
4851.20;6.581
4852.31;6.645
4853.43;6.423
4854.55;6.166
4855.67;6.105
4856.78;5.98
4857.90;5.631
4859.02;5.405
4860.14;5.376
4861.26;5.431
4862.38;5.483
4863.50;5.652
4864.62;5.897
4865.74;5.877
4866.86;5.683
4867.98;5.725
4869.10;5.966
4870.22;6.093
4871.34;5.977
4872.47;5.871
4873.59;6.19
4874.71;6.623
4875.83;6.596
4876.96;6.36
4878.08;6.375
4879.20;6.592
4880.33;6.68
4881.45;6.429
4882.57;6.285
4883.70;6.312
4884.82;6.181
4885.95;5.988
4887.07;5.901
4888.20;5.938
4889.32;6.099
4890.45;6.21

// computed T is 0.7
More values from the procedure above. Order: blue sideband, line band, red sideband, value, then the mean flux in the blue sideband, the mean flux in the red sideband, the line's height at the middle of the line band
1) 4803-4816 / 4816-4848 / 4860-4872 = -2.4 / 6.59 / 5.75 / 6.25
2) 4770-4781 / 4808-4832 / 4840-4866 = -1.8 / 6.7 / 6.15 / 6.38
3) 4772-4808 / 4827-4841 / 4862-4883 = -0.5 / 6.51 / 6.13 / 6.31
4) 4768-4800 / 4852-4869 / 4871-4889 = 1.3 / 6.51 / 6.27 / 6.32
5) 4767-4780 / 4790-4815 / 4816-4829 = 1.5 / 6.64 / 7.06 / 6.89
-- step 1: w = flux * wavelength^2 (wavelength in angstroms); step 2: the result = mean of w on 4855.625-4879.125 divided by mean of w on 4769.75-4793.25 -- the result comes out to 0.9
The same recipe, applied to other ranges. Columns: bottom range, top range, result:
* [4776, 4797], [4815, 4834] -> 1.08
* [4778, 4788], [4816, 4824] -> 1.14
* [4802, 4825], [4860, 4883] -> 0.91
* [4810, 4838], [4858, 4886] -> 0.91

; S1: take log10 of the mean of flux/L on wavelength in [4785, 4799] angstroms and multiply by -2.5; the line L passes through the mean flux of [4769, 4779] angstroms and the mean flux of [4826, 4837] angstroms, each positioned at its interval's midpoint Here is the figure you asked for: 0.04 mag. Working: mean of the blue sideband 6.72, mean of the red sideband 6.56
